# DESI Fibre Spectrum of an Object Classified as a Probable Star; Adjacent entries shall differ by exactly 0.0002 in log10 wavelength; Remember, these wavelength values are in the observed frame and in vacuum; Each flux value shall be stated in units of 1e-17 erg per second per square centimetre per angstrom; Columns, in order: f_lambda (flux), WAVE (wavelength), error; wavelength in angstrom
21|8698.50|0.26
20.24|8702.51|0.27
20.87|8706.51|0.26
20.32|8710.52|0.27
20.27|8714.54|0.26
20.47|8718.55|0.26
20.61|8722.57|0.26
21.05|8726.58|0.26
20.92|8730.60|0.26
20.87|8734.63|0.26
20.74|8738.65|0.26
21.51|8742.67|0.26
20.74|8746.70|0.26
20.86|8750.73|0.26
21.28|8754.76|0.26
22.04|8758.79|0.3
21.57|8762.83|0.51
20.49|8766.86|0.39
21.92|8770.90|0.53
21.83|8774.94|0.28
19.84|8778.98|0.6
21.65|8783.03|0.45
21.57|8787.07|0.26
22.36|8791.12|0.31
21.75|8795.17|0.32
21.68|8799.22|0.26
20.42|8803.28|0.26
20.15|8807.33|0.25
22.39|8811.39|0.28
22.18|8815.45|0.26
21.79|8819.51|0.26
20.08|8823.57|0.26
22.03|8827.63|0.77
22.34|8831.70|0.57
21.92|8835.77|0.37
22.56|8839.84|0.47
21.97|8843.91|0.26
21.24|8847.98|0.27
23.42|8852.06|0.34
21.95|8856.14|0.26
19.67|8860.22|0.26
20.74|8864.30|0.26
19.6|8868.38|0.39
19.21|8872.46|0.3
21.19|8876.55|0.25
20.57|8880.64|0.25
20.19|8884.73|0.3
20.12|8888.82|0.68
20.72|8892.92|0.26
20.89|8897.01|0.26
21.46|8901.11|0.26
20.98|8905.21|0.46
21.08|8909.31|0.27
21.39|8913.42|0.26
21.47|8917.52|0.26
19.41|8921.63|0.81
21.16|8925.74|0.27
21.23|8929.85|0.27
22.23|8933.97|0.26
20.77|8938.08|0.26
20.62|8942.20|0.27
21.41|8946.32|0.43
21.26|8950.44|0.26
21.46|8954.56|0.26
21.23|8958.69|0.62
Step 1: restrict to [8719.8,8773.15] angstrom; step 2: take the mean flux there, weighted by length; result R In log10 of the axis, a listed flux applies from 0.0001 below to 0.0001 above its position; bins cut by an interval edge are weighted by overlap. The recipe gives 21.1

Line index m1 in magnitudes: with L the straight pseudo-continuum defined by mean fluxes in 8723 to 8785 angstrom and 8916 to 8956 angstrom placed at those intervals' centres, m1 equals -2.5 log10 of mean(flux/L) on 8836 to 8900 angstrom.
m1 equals 0.01 mag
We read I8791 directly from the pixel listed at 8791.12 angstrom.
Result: 22.36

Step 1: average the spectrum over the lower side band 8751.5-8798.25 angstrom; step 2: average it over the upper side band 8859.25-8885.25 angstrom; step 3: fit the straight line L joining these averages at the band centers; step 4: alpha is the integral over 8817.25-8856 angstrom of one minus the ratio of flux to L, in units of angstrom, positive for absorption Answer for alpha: -2.4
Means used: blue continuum 21.5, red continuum 20.2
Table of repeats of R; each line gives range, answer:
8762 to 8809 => 21.3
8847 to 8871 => 21.1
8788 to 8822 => 21.6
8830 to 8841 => 22.2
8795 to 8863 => 21.6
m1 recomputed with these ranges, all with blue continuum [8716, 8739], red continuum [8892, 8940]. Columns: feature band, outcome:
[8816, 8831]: -0.03 mag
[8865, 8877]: 0.06 mag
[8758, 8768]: -0.03 mag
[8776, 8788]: -0.01 mag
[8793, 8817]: -0.03 mag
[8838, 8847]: -0.06 mag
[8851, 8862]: -0.03 mag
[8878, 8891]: 0.04 mag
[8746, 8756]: -0.01 mag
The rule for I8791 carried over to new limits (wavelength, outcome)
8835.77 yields 21.92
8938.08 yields 20.77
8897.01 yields 20.89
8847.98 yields 21.24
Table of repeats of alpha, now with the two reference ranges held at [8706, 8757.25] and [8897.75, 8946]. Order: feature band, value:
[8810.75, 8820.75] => -0.6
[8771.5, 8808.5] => -0.7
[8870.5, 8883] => 0.4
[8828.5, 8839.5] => -0.6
